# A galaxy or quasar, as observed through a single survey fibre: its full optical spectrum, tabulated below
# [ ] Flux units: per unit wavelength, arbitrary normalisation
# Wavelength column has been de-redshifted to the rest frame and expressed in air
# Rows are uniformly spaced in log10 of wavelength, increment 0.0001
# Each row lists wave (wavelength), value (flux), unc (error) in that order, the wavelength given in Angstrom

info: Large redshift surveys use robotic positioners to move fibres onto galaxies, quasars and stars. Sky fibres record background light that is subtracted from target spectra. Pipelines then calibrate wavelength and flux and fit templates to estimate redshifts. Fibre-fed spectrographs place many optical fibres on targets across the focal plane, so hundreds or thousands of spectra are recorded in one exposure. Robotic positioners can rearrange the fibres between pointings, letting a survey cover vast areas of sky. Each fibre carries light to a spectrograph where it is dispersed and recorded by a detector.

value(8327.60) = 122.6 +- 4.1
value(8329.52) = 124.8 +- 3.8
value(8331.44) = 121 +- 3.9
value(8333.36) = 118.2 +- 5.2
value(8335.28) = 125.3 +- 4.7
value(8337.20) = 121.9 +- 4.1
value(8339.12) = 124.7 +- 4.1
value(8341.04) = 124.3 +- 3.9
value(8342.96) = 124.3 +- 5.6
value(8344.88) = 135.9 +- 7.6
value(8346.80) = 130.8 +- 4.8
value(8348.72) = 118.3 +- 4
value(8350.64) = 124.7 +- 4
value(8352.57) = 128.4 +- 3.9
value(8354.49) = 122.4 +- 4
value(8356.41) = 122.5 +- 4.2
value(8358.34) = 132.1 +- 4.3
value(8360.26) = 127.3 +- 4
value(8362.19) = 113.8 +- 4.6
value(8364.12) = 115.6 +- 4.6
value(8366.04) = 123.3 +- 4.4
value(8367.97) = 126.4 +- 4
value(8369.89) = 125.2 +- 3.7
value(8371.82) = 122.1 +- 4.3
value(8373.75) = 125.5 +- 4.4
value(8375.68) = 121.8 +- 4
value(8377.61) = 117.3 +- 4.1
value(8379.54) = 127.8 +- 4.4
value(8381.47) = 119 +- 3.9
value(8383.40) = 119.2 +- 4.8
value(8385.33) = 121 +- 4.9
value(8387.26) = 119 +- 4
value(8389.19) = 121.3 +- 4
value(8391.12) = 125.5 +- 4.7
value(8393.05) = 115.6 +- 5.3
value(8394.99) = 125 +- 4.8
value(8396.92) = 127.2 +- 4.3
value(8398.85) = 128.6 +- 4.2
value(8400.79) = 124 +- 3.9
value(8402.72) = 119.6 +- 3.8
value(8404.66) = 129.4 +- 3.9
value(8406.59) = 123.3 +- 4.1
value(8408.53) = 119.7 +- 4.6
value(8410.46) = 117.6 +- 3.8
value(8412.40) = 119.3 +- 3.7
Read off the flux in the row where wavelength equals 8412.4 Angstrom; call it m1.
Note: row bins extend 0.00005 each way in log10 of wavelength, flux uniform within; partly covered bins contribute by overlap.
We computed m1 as 119.3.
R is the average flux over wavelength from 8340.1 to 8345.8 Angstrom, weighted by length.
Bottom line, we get 128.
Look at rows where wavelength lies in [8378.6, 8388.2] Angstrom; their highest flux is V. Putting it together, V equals 127.8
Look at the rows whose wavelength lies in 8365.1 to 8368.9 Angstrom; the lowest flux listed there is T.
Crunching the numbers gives 123.3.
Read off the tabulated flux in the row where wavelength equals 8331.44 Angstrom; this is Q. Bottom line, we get 121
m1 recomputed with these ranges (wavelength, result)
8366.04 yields 123.3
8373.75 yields 125.5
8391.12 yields 125.5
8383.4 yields 119.2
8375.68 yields 121.8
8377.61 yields 117.3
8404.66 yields 129.4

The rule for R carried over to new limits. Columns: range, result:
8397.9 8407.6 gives 125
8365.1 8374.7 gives 124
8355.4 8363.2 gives 124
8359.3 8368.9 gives 121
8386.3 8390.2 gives 120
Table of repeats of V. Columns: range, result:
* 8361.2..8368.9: 126.4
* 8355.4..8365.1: 132.1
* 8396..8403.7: 128.6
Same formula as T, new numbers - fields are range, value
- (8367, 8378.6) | 117.3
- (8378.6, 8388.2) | 119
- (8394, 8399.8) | 125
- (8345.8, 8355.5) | 118.3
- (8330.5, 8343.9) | 118.2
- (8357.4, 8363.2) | 113.8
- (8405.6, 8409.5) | 119.7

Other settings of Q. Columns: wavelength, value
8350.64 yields 124.7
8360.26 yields 127.3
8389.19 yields 121.3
